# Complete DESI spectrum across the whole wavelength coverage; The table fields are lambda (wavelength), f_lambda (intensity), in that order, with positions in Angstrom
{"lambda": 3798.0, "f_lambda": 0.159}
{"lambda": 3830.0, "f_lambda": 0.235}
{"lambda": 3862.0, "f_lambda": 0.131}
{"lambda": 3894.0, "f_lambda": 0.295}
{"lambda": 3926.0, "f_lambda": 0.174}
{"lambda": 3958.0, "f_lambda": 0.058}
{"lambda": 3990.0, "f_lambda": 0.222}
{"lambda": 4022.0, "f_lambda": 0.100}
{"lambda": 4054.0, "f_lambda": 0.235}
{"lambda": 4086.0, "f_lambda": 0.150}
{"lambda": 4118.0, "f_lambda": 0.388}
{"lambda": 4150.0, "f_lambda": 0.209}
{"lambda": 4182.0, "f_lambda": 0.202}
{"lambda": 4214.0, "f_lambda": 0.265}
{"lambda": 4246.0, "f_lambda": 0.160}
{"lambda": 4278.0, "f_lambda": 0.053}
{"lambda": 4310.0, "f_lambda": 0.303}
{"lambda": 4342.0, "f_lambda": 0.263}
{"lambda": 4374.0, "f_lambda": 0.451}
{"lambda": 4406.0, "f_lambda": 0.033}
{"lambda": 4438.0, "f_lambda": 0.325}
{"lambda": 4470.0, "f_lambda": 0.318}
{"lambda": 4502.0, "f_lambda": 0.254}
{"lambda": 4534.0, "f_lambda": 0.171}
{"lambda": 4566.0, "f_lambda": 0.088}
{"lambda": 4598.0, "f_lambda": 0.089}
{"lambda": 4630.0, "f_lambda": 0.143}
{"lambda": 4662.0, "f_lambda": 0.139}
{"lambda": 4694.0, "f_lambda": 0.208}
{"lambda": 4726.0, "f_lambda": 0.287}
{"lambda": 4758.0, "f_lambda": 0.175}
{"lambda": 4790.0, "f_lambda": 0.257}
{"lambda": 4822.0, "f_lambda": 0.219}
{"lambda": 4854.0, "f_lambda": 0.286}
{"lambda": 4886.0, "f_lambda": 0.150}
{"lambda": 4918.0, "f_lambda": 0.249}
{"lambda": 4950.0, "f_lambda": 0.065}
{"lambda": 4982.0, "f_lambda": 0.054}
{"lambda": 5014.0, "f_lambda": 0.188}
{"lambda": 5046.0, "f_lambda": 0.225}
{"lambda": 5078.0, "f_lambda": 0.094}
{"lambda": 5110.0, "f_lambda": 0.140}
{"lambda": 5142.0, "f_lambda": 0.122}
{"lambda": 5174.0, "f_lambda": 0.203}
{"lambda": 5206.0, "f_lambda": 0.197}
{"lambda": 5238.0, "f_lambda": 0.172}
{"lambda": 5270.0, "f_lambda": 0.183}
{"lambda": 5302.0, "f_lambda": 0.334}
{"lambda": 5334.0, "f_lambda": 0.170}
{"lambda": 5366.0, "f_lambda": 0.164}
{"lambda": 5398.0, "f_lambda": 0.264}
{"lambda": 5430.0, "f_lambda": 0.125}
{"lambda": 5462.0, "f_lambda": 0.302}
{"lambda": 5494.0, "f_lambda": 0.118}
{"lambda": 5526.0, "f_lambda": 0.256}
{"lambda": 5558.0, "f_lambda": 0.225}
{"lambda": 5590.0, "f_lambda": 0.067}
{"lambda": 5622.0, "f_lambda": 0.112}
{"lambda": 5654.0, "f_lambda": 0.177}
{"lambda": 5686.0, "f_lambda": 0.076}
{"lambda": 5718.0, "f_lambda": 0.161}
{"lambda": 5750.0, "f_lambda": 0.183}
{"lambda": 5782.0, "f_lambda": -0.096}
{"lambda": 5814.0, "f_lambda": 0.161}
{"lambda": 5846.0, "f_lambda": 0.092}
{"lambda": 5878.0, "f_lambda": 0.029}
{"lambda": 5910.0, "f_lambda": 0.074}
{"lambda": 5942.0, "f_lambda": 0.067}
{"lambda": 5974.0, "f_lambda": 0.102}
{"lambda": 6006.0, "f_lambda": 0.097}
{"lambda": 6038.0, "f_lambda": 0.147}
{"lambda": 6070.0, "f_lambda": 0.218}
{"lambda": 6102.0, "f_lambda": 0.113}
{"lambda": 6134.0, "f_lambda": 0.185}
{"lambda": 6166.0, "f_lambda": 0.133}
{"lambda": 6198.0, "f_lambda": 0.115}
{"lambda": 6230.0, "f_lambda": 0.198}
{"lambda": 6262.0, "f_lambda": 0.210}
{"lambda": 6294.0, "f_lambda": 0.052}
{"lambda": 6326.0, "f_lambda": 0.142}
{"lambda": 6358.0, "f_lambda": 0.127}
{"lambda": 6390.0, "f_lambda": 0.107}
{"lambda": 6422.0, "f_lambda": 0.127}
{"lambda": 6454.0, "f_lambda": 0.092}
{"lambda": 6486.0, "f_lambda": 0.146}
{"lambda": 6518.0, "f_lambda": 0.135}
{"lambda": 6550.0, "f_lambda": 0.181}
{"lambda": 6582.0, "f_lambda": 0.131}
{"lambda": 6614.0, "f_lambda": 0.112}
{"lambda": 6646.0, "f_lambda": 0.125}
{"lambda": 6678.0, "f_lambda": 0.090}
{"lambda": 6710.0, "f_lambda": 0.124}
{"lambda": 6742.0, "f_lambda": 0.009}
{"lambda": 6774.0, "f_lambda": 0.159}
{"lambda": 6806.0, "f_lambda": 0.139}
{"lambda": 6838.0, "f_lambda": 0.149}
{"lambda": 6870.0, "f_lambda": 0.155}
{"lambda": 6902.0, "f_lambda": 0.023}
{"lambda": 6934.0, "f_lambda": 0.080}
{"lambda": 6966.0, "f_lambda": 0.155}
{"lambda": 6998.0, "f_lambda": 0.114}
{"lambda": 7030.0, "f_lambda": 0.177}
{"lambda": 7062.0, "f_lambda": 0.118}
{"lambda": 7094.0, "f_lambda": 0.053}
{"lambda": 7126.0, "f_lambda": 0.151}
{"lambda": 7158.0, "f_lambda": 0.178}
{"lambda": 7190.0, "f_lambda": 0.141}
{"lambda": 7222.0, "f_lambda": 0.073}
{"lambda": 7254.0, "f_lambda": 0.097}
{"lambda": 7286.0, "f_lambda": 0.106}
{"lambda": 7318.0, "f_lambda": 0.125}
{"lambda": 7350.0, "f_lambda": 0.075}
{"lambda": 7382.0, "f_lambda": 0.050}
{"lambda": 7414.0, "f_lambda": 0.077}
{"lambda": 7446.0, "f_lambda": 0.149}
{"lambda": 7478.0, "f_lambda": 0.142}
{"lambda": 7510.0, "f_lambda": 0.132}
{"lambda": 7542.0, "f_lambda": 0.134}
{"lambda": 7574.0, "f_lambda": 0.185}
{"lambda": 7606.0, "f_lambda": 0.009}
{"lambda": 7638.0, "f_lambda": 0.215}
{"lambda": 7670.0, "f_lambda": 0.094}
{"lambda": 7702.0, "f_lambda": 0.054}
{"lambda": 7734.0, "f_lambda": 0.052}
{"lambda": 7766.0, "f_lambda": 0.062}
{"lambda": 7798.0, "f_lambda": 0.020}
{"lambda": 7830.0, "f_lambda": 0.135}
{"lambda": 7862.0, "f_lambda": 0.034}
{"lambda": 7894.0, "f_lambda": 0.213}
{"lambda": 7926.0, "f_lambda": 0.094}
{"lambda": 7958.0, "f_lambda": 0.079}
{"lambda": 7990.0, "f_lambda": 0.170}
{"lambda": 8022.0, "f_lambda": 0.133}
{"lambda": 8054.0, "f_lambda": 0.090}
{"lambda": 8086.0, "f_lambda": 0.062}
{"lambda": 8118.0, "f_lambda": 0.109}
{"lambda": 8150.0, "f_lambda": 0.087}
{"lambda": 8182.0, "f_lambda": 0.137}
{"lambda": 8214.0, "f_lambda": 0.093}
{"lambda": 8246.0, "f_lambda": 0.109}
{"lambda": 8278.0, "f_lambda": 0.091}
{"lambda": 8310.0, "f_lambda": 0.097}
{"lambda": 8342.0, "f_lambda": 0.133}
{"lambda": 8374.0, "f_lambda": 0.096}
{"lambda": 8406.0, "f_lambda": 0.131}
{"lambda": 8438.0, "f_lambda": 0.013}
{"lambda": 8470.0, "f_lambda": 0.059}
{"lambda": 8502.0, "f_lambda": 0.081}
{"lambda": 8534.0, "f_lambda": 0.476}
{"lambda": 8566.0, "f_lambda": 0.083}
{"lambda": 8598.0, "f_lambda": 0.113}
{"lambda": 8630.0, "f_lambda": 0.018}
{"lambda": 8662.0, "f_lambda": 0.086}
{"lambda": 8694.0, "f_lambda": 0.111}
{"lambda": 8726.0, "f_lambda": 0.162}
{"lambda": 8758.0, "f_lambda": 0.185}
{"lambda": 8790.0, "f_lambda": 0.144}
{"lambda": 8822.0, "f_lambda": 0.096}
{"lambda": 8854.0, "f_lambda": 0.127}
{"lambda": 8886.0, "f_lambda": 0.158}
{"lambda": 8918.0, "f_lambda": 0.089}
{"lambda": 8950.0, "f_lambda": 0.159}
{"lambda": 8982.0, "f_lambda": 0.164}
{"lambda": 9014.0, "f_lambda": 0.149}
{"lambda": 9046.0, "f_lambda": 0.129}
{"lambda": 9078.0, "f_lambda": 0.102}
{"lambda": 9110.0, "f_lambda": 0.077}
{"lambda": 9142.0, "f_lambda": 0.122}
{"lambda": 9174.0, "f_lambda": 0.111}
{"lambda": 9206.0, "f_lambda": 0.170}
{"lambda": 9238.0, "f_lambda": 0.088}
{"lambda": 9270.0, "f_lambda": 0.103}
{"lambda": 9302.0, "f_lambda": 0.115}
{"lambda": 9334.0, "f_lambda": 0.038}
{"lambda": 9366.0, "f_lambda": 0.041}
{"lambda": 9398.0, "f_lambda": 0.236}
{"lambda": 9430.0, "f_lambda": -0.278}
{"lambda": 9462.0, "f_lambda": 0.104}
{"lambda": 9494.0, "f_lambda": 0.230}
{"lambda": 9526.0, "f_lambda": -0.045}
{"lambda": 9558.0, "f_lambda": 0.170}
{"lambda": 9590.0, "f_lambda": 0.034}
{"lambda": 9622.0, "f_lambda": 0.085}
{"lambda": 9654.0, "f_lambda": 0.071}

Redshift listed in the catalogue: 1.29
